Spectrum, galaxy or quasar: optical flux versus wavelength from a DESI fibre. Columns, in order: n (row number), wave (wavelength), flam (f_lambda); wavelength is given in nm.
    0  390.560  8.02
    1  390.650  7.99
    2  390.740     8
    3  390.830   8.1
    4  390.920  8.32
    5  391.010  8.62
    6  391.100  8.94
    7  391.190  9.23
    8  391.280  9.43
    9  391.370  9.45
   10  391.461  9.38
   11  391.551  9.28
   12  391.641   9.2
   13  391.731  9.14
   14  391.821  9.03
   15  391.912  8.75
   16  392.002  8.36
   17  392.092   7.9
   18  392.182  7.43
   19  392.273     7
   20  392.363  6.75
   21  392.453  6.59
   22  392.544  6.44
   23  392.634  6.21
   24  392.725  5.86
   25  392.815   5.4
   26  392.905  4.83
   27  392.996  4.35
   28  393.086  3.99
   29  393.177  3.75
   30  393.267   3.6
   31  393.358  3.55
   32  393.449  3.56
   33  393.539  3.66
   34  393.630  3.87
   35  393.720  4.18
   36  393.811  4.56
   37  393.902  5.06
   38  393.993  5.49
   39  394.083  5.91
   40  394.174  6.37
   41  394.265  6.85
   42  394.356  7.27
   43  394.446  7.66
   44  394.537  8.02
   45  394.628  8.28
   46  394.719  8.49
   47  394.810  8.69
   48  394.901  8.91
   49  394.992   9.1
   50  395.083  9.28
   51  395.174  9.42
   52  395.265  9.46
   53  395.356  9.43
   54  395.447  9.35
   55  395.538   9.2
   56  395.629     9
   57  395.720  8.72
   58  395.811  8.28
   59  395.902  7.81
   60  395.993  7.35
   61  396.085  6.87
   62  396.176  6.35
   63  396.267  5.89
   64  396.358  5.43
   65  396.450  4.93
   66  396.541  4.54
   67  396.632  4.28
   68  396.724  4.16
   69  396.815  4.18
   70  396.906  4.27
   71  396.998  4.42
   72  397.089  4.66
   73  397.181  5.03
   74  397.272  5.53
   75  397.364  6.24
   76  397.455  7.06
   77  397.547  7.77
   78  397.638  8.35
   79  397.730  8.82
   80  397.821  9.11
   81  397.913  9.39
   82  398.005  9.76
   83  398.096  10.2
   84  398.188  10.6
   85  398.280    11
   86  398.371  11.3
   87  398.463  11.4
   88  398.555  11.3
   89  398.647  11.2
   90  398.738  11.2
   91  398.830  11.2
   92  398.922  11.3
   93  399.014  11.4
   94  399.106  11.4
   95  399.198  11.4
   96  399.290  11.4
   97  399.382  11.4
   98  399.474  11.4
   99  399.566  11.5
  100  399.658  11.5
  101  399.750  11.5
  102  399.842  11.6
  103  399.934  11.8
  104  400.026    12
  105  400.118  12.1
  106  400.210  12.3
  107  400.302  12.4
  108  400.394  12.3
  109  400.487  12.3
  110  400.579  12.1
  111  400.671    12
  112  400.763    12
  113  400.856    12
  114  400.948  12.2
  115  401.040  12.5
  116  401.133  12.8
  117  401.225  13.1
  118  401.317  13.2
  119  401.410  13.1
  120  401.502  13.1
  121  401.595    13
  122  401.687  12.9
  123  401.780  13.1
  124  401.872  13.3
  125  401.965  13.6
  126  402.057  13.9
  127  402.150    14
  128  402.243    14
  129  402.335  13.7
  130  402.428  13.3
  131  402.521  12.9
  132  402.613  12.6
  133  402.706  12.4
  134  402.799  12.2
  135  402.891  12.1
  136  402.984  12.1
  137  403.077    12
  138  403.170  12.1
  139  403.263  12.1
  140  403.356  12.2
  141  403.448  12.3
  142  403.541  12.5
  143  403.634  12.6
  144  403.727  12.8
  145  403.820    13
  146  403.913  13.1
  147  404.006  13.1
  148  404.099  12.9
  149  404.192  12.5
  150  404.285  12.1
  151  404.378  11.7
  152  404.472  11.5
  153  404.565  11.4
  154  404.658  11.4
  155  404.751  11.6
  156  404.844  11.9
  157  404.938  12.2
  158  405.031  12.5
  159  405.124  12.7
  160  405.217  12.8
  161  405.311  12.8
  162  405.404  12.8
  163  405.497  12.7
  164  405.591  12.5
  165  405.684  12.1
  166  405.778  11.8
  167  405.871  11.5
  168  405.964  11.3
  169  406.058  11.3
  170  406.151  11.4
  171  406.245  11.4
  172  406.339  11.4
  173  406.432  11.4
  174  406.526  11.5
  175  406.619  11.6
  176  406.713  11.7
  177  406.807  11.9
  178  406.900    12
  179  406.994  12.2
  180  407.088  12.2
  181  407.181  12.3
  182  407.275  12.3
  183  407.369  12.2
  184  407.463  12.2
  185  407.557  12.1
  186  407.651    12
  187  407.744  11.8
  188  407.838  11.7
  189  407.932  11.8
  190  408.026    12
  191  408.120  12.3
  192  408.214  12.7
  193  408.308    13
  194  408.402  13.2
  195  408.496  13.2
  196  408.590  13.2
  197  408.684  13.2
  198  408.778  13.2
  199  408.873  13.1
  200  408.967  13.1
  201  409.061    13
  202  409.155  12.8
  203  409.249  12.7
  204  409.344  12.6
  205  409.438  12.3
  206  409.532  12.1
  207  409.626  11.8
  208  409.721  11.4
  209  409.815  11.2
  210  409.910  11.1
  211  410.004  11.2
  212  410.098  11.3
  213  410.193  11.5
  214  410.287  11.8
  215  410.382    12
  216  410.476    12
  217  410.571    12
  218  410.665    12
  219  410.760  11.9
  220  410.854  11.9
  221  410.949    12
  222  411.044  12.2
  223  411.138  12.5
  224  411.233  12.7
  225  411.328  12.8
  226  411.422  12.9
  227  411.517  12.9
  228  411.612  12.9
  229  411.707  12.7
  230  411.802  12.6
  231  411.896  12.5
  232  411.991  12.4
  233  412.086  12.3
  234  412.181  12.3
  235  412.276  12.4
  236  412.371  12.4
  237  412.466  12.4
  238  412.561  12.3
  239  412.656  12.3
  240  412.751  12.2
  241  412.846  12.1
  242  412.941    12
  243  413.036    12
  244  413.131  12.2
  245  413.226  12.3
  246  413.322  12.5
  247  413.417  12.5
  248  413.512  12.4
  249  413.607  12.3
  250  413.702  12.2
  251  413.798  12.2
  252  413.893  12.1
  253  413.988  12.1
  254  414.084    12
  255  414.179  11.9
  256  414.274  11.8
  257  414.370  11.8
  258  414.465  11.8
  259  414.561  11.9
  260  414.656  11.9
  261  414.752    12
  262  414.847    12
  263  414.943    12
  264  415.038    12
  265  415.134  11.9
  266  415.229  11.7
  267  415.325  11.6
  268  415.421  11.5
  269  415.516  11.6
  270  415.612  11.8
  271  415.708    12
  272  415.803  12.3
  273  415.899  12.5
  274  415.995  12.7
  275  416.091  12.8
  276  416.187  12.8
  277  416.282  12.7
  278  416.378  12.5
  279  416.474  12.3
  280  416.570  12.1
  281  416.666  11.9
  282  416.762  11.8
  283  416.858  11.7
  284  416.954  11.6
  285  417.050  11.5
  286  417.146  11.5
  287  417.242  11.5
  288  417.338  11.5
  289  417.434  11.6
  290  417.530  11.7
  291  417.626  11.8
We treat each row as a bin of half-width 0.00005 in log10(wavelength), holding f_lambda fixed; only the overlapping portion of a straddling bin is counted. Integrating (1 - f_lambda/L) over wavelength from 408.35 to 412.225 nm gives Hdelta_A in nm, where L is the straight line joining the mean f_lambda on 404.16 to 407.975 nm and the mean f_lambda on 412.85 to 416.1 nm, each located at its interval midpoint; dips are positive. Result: -0.11 nm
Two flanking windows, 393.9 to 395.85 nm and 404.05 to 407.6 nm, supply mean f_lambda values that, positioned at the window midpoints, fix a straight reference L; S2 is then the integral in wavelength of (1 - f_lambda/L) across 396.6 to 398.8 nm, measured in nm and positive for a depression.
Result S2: 0.29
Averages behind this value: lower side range 8.17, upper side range 12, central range 8.02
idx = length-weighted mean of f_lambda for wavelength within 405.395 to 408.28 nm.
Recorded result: 11.9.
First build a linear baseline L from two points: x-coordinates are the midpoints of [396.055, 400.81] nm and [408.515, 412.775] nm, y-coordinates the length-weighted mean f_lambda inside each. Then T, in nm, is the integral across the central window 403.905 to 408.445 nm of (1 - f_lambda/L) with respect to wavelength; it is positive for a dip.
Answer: -0.35 nm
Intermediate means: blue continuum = 9.32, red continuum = 12.3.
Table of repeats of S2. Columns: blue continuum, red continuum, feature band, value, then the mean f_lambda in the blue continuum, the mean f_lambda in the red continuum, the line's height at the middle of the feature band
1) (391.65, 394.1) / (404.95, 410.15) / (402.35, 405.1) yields -0.48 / 5.8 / 12.2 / 10.5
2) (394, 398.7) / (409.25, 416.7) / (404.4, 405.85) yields -0.30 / 7.77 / 12.1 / 10.1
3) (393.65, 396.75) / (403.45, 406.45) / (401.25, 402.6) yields -0.35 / 7.19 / 12.2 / 10.6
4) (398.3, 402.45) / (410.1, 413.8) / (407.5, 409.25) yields -0.05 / 12.2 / 12.3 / 12.3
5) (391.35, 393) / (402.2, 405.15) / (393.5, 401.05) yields 0.78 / 7.48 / 12.4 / 9.67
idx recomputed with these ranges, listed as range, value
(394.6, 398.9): 8.04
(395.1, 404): 10.5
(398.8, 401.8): 12.1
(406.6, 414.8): 12.2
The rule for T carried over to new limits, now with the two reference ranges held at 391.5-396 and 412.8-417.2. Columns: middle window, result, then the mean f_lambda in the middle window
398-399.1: -0.39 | 11.1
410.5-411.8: -0.15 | 12.4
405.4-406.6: -0.22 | 11.7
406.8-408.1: -0.23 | 12.1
